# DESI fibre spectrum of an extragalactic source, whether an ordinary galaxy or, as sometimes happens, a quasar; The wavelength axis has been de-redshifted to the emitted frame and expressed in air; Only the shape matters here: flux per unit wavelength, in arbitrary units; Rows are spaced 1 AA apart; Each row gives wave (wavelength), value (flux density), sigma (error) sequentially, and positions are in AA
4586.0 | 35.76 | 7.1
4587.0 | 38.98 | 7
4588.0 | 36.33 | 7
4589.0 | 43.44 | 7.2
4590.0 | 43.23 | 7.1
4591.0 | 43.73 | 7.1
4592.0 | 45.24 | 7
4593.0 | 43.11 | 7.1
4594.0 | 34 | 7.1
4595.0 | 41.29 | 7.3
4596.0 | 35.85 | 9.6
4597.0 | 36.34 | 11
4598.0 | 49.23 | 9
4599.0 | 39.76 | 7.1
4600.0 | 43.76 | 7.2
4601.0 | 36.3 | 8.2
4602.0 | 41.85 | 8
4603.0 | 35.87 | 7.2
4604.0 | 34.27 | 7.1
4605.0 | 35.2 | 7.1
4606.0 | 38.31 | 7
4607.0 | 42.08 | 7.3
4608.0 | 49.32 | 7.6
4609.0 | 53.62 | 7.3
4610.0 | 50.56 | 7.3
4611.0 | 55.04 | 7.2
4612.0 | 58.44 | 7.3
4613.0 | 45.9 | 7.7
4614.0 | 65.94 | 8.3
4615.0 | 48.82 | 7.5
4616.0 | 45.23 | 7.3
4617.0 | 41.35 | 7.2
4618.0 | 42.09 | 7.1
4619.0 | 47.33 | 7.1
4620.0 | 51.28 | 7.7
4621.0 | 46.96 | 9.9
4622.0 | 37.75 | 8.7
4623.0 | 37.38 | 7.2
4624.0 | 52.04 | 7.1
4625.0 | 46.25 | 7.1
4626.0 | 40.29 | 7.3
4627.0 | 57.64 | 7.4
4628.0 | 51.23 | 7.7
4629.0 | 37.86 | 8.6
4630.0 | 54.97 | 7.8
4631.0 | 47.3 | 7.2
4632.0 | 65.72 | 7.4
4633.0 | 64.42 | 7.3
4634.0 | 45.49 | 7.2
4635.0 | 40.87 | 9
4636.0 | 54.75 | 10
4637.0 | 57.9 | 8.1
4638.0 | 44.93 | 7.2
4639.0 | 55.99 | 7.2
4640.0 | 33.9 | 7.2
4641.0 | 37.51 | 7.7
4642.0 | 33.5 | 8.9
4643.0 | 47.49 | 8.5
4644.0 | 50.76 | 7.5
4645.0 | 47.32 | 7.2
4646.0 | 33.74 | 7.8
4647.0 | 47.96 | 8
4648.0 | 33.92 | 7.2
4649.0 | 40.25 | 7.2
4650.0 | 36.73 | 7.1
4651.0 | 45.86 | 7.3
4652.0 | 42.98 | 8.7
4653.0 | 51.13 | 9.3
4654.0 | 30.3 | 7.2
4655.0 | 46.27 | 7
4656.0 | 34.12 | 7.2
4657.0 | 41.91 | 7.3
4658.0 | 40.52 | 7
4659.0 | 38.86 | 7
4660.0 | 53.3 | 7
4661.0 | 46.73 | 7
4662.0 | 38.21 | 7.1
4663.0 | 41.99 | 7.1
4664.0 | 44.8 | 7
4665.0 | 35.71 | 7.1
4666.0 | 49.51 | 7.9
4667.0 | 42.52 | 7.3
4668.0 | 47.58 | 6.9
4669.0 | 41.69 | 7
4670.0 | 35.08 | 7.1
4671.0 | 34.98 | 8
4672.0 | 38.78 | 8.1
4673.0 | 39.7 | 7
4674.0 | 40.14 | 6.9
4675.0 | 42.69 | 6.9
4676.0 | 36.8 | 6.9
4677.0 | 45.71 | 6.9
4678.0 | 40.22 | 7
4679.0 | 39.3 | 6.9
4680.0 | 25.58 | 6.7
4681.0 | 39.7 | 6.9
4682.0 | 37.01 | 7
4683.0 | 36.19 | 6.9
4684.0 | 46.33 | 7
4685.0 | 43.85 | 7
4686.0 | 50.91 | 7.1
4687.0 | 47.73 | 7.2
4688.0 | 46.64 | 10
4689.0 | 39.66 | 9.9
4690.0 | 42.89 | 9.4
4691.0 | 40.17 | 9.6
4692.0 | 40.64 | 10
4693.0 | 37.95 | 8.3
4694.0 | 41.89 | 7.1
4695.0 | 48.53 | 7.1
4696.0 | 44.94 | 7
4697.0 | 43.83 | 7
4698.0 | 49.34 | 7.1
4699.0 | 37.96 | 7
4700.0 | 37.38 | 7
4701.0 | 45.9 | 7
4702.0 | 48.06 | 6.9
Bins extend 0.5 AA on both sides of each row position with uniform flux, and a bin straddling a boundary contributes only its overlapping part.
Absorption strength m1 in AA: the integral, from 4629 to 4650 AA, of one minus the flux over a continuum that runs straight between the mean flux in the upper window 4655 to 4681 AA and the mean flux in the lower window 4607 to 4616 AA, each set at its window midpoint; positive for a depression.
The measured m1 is 0.1 AA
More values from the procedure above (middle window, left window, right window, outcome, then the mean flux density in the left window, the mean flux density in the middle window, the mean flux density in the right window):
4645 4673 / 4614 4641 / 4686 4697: 2.7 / 48.2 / 41.4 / 43.5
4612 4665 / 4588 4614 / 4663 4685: -4.9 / 43.3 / 45.6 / 40.1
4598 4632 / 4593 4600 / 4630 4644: -1.7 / 40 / 46.2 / 48.8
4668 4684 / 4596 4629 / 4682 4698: 1.8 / 45.3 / 38.8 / 43.5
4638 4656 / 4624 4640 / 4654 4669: 1.7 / 50.5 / 42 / 42.5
